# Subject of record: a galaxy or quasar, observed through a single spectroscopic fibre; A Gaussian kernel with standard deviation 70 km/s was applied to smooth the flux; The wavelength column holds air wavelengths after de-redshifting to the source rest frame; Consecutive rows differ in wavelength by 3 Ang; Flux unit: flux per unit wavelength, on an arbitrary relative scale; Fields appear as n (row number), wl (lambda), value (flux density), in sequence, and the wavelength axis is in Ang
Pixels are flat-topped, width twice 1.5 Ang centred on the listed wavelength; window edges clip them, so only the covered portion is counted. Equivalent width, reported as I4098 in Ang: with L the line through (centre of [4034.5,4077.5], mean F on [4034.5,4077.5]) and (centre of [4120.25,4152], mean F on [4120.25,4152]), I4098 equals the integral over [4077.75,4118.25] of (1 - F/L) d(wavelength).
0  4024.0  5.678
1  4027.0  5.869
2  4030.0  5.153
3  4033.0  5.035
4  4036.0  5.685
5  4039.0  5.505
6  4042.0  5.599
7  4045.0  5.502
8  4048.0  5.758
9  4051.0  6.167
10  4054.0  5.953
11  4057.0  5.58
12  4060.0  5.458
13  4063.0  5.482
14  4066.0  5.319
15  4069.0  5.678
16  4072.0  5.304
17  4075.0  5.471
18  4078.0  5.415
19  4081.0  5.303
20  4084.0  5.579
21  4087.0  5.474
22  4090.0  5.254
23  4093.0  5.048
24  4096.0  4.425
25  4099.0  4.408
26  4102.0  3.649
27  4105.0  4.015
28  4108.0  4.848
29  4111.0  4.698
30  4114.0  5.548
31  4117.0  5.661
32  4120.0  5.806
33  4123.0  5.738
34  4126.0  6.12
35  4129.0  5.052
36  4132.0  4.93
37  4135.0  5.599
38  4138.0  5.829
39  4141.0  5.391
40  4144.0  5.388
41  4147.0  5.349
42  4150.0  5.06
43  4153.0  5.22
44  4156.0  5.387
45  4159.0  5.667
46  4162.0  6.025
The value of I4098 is 4.3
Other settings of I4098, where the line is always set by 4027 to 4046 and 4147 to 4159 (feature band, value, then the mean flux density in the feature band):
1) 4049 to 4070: -1.0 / 5.66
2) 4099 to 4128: 1.4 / 5.08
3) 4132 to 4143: -0.4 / 5.5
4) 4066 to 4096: 0.3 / 5.34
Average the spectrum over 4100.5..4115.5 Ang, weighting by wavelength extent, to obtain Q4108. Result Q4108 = 4.55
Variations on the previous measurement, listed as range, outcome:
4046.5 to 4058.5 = 5.86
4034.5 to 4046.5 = 5.57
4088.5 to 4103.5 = 4.56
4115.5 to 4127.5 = 5.83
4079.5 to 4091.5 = 5.4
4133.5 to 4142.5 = 5.61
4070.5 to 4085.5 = 5.41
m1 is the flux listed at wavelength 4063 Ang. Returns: 5.482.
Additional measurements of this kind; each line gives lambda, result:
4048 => 5.758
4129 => 5.052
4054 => 5.953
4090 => 5.254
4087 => 5.474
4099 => 4.408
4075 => 5.471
